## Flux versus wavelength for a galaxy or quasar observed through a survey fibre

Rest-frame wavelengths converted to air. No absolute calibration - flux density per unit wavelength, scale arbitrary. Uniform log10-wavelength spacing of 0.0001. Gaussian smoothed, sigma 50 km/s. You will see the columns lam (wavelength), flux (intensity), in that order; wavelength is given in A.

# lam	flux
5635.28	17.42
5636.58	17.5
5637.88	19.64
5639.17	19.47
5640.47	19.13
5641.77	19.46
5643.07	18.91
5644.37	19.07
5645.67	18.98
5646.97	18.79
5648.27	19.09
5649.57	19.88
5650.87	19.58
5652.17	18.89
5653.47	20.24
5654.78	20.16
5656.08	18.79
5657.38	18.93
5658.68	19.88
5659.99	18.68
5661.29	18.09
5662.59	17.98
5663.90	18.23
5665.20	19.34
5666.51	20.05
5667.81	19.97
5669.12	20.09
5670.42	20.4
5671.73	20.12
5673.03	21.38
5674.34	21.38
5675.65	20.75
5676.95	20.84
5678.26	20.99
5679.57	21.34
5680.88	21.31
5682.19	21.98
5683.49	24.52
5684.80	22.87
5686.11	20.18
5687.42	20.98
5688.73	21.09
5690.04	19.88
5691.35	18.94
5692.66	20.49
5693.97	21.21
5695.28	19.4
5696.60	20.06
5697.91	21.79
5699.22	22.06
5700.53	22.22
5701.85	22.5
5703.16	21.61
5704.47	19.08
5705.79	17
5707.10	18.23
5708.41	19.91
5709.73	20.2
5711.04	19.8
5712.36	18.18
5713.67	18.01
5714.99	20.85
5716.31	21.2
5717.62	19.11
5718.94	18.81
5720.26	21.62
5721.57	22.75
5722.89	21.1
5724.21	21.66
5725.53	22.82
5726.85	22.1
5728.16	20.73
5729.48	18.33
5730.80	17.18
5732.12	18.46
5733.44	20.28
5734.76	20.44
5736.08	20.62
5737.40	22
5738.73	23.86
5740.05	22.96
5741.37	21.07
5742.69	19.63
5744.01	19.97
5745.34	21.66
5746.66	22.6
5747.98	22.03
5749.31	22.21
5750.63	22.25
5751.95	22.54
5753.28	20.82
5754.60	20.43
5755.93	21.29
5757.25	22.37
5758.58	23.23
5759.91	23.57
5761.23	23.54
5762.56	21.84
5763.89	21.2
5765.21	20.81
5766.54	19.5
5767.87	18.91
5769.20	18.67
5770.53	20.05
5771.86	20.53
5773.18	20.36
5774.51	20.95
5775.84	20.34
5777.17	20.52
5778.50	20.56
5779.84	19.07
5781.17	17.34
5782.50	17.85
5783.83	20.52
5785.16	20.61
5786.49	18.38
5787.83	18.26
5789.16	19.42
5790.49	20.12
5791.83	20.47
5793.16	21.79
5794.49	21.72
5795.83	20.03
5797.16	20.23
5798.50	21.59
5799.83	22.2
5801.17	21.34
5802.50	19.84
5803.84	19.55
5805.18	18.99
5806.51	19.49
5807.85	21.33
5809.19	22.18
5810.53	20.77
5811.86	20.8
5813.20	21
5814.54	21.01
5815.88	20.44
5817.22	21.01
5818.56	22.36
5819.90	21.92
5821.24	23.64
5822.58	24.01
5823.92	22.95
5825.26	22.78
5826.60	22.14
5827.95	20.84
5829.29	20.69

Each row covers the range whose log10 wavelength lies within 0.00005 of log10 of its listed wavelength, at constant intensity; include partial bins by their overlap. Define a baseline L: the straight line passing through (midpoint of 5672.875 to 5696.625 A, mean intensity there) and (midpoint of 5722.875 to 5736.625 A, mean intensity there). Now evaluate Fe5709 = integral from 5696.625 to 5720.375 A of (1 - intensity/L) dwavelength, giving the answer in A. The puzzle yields 0.7 A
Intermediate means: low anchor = 21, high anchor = 20.3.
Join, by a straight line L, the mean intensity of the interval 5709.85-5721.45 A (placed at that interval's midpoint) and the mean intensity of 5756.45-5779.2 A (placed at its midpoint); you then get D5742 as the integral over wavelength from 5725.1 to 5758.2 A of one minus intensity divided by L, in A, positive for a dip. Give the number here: -1.2 A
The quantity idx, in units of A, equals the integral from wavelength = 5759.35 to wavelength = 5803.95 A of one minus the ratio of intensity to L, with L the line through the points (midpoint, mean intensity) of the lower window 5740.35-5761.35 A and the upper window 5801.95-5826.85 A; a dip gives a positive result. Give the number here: 2.6 A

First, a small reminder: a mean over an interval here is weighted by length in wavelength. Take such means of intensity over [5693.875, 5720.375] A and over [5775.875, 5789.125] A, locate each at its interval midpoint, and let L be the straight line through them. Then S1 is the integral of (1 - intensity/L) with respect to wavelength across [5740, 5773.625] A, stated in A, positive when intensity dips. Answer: -2.97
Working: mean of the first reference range 20.1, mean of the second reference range 19.3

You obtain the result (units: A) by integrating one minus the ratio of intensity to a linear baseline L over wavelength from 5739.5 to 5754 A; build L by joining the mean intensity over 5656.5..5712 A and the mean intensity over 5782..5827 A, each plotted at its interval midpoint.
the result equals -0.7 A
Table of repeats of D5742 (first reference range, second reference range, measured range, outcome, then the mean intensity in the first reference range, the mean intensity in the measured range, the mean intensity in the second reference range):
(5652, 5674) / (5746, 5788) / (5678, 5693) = -1.1 A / 19.5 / 21.2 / 20.7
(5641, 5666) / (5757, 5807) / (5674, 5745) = -3.6 A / 19.1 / 20.7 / 20.4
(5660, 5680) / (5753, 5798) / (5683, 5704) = -1.1 A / 20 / 21.2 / 20.4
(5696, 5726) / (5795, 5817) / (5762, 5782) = 0.6 A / 20.4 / 20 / 20.7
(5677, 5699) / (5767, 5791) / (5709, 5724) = 0.3 A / 21.1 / 20.2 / 19.6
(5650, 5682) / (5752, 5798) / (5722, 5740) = -0.5 A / 19.9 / 20.8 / 20.5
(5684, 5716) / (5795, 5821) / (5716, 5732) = -0.1 A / 20.3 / 20.5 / 20.9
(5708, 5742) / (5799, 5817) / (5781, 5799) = 0.6 A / 20.5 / 19.9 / 20.7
